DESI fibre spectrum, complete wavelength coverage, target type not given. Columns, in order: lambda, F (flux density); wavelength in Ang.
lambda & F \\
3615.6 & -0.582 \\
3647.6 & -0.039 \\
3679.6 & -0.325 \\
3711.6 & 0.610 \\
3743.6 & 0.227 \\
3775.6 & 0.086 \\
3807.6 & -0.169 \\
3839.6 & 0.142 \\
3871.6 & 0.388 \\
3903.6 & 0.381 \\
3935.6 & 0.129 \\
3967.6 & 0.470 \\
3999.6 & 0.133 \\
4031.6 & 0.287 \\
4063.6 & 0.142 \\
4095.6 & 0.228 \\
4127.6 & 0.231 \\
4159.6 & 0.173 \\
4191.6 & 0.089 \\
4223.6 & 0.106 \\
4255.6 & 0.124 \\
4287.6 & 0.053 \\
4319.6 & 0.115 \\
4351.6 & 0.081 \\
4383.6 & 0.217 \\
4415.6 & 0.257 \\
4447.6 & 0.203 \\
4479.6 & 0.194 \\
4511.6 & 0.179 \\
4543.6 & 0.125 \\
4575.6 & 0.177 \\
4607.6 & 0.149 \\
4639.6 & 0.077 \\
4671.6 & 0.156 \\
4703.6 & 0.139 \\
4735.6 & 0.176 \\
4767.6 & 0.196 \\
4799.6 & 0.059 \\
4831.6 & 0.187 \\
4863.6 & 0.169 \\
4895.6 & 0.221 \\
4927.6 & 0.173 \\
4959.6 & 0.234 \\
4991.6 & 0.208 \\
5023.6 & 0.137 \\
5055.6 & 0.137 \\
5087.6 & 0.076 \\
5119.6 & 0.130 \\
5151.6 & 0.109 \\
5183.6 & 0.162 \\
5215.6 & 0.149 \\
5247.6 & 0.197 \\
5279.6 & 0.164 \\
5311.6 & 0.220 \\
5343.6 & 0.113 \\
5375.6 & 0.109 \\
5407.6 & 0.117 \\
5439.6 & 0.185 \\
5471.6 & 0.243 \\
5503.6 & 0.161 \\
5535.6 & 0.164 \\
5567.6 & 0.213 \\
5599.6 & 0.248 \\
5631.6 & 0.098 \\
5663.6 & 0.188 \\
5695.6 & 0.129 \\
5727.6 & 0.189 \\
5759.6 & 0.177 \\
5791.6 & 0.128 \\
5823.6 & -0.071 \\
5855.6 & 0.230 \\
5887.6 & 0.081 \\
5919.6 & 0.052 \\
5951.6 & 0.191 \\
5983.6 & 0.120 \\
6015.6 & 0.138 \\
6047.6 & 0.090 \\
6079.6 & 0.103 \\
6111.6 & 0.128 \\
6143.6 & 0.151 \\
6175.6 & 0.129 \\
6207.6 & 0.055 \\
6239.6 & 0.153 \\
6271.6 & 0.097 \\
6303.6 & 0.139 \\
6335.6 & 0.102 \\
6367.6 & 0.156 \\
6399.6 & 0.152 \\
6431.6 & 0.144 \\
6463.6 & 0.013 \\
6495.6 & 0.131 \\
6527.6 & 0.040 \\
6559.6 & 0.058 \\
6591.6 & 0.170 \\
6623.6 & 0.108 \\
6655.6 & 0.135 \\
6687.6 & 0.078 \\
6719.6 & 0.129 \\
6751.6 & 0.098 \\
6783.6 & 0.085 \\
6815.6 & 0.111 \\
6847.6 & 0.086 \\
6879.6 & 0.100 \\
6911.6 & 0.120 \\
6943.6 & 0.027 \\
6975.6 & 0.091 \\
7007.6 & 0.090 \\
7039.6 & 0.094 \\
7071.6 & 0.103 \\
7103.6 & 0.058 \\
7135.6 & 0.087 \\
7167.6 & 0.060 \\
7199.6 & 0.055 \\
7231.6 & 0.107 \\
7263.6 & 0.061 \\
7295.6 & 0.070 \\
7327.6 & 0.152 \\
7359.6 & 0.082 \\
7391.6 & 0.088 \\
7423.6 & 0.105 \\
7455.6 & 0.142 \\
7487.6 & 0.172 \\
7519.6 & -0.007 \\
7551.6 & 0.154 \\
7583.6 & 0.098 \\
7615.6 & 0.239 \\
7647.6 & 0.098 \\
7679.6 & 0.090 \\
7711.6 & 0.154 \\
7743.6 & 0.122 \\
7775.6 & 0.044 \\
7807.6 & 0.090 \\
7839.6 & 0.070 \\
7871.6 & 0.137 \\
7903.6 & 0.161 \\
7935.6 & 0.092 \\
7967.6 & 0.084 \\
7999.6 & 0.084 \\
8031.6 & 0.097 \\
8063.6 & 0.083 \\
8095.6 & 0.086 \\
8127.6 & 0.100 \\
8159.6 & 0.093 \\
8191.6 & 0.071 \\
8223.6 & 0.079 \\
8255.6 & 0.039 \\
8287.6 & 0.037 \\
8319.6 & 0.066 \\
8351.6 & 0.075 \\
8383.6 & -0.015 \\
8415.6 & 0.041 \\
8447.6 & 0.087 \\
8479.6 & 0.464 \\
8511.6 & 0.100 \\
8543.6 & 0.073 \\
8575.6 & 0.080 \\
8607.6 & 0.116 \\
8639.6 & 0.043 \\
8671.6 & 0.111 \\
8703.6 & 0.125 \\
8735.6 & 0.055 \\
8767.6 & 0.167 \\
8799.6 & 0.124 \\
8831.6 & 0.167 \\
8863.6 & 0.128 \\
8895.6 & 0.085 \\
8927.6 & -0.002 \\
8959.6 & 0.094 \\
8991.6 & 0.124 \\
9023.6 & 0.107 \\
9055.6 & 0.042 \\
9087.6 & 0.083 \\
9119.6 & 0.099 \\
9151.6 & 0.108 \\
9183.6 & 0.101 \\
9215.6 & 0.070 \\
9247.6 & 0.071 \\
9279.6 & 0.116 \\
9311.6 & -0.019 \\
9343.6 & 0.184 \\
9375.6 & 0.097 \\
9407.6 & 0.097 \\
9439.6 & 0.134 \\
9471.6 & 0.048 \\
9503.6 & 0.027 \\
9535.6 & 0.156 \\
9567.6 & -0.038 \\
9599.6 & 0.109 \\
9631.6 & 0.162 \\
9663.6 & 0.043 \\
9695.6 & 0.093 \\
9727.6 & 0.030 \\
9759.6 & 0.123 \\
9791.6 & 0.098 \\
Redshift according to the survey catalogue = 1.276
